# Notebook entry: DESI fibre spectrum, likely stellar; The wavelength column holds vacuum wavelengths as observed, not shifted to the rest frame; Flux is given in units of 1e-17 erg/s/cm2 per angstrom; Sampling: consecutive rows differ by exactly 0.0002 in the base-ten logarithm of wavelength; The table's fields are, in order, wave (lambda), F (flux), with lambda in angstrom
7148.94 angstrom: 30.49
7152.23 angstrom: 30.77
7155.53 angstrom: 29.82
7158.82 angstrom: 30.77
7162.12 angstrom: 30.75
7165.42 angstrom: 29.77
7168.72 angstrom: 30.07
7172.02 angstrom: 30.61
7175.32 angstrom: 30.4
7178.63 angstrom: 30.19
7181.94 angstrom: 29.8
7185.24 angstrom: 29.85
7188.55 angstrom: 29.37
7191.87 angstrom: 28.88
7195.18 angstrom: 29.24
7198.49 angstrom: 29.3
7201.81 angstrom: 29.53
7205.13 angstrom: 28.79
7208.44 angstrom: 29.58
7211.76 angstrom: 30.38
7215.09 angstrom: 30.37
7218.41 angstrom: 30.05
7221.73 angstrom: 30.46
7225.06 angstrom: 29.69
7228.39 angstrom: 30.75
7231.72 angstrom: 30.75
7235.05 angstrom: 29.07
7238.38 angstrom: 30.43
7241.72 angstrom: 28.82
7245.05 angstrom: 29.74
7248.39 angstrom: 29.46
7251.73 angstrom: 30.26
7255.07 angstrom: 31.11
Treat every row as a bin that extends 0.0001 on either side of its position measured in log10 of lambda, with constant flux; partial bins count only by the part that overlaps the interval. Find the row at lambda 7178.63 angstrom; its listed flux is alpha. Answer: 30.19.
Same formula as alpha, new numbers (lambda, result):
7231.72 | 30.75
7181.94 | 29.8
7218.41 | 30.05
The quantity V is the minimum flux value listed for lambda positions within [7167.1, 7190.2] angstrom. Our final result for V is 29.37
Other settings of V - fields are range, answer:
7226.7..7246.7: 28.82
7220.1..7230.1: 29.69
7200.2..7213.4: 28.79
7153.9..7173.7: 29.77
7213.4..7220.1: 30.05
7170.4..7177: 30.4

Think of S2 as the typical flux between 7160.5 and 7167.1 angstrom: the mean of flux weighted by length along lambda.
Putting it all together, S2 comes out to 30.3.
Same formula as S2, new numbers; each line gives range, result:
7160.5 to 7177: 30.3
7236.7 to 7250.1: 29.6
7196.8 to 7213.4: 29.5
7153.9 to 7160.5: 30.3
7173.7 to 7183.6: 30.1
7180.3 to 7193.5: 29.5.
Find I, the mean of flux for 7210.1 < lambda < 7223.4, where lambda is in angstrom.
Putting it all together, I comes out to 30.3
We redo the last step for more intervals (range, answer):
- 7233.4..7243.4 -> 29.4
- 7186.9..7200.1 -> 29.2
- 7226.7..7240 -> 30.3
